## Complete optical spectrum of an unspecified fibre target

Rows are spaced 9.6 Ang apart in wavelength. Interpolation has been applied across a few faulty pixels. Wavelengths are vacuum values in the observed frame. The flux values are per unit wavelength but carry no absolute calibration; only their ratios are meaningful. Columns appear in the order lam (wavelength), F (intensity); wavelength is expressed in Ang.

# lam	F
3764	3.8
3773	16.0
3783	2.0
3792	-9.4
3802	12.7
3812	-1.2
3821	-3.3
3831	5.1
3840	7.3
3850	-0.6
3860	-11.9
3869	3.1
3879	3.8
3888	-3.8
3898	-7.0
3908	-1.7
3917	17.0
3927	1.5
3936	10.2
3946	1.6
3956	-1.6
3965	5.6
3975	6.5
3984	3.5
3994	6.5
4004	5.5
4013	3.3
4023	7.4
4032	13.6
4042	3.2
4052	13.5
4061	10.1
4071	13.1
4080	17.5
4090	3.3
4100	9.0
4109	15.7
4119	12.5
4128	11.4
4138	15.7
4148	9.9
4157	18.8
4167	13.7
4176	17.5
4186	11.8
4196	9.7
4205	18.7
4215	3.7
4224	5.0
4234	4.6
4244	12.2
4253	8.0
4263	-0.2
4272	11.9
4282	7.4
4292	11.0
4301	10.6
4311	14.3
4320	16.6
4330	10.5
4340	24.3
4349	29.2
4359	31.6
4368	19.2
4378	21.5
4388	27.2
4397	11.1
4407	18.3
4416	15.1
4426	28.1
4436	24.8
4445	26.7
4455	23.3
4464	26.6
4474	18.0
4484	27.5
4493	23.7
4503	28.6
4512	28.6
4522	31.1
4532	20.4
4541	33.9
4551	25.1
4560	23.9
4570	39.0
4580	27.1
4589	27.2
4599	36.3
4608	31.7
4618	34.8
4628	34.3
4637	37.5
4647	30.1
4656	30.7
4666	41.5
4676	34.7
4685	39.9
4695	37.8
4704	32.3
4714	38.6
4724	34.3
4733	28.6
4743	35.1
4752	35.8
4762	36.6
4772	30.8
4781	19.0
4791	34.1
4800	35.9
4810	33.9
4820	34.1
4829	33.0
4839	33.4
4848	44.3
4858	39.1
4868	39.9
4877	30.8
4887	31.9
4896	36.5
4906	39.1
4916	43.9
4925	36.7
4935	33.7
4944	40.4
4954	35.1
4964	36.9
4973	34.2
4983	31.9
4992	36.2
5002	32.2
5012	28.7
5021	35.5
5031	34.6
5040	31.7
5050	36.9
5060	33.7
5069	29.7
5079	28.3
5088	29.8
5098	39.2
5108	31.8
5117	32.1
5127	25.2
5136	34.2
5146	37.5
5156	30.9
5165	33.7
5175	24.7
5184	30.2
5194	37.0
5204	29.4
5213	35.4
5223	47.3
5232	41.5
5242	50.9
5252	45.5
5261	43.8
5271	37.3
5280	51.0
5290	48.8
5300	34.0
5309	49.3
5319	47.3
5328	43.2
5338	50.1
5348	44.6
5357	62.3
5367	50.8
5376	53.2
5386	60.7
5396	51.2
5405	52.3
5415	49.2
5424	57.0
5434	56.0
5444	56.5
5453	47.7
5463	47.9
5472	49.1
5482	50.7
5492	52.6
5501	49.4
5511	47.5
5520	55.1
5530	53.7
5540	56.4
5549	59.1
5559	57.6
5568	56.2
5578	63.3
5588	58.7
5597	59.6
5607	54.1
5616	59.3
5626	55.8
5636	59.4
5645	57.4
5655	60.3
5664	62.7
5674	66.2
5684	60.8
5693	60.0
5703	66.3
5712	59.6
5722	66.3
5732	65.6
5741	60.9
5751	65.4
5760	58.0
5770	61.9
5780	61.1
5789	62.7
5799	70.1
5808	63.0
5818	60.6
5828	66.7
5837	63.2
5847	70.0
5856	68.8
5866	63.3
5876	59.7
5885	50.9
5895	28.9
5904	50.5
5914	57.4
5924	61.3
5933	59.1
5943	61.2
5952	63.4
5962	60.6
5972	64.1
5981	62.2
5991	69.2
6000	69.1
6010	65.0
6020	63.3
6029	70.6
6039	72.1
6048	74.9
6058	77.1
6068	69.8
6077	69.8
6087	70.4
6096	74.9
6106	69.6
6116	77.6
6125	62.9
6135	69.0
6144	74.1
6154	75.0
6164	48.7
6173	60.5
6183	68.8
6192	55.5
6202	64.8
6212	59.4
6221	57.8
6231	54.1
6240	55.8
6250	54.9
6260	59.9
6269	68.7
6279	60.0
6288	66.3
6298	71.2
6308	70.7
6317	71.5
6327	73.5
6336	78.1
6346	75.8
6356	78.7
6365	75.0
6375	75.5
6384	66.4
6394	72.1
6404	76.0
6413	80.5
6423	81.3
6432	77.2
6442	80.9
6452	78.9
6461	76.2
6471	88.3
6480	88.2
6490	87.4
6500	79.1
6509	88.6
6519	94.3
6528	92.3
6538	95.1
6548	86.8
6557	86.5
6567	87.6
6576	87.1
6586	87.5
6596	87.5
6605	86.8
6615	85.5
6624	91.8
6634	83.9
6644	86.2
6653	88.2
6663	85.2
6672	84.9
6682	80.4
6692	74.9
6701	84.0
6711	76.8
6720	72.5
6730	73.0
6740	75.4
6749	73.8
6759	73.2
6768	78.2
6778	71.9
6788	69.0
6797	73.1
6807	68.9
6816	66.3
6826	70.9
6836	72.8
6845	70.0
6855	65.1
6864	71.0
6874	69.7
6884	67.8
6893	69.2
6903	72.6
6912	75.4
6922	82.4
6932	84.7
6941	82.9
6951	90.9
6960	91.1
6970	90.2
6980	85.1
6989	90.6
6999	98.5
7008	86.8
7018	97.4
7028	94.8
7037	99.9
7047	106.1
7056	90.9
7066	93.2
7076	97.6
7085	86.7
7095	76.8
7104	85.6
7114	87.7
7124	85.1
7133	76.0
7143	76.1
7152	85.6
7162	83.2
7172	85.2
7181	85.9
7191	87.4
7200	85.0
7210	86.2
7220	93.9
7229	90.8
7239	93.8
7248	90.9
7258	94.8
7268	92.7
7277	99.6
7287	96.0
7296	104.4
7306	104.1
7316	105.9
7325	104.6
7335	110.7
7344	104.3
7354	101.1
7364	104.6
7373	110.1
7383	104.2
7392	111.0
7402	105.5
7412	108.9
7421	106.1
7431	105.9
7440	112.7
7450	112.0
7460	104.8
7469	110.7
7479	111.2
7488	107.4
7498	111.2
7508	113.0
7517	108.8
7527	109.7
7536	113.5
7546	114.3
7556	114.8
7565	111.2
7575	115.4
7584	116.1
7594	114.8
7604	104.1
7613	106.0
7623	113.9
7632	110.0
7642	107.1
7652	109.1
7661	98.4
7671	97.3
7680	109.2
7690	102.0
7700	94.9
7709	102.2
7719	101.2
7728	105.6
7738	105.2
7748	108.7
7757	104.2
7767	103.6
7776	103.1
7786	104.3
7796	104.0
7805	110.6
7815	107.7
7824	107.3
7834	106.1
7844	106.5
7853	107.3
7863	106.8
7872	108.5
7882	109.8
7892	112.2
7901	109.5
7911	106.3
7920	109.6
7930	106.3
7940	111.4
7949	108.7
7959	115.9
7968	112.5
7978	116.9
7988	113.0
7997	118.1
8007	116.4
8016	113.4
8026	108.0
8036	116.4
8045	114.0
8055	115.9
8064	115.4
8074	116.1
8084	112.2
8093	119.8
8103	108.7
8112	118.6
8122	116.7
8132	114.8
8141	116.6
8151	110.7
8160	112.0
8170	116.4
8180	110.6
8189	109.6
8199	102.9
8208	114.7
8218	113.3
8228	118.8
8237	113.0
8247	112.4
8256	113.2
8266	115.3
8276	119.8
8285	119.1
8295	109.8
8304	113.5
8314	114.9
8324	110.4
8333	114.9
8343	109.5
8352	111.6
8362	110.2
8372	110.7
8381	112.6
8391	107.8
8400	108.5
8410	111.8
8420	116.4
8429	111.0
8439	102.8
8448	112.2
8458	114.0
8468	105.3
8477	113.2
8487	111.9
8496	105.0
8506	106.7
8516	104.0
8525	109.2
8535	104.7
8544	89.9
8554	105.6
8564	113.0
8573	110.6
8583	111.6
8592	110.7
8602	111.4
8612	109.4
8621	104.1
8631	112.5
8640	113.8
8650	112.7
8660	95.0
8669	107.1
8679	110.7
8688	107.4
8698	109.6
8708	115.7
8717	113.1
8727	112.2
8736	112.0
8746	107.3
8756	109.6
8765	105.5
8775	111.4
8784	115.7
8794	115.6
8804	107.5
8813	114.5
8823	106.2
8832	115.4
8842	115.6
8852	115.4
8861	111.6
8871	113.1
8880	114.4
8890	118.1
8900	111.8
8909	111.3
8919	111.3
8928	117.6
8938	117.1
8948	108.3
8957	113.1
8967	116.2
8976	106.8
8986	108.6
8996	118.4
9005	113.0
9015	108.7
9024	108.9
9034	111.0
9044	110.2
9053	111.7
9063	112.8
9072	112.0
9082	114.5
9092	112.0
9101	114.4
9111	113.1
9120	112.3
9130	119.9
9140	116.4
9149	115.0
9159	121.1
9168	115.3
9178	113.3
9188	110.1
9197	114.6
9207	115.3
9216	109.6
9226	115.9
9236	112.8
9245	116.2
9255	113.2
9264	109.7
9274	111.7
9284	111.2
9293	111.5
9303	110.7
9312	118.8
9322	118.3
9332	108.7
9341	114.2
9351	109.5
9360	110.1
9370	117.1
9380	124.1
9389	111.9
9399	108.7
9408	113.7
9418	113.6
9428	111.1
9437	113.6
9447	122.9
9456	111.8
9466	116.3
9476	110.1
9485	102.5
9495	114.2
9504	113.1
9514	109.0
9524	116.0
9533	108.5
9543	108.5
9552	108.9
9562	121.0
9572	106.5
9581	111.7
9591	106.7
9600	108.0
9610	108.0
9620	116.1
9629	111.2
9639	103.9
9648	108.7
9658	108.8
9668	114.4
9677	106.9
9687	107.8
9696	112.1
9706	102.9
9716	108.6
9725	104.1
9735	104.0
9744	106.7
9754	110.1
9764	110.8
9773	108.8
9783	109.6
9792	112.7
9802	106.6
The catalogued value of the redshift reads 0.00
